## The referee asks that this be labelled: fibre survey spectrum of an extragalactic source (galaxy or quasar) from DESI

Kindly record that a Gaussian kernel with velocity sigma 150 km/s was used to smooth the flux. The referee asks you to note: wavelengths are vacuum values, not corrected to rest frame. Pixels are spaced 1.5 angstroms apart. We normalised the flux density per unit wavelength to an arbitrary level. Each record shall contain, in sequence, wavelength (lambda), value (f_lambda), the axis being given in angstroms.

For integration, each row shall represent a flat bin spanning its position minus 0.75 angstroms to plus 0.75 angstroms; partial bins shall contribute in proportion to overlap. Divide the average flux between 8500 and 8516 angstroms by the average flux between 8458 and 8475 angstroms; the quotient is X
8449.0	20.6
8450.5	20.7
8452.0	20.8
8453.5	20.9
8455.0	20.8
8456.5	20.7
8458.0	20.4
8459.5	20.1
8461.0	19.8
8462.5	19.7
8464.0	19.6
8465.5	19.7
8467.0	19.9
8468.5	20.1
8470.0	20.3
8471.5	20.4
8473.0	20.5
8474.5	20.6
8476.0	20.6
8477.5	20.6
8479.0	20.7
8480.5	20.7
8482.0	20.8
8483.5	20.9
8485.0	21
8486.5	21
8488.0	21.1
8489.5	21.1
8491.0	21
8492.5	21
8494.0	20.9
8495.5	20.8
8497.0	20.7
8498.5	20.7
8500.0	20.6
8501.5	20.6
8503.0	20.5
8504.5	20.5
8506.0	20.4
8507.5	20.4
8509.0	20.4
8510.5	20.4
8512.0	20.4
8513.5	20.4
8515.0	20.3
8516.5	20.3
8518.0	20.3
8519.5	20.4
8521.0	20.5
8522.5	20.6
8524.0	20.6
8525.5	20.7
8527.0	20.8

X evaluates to 1.02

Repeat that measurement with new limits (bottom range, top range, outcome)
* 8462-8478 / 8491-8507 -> 1.02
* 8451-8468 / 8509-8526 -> 1.01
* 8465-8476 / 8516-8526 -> 1.01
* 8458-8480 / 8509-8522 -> 1.01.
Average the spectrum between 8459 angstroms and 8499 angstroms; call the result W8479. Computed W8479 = 20.5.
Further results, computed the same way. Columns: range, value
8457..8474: 20.1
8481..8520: 20.7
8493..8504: 20.7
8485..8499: 20.9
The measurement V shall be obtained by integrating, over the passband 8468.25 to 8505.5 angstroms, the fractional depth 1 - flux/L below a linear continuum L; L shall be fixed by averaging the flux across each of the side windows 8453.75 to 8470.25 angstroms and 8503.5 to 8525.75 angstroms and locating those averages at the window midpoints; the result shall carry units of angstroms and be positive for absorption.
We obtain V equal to -0.8 angstroms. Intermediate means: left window 20.1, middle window 20.7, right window 20.4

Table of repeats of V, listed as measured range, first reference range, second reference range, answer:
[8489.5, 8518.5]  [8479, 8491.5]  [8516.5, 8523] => 0.1 angstroms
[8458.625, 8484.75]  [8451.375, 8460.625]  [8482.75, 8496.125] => 0.6 angstroms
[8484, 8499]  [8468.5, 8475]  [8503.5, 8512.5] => -0.4 angstroms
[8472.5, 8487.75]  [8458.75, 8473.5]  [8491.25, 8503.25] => -0.3 angstroms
